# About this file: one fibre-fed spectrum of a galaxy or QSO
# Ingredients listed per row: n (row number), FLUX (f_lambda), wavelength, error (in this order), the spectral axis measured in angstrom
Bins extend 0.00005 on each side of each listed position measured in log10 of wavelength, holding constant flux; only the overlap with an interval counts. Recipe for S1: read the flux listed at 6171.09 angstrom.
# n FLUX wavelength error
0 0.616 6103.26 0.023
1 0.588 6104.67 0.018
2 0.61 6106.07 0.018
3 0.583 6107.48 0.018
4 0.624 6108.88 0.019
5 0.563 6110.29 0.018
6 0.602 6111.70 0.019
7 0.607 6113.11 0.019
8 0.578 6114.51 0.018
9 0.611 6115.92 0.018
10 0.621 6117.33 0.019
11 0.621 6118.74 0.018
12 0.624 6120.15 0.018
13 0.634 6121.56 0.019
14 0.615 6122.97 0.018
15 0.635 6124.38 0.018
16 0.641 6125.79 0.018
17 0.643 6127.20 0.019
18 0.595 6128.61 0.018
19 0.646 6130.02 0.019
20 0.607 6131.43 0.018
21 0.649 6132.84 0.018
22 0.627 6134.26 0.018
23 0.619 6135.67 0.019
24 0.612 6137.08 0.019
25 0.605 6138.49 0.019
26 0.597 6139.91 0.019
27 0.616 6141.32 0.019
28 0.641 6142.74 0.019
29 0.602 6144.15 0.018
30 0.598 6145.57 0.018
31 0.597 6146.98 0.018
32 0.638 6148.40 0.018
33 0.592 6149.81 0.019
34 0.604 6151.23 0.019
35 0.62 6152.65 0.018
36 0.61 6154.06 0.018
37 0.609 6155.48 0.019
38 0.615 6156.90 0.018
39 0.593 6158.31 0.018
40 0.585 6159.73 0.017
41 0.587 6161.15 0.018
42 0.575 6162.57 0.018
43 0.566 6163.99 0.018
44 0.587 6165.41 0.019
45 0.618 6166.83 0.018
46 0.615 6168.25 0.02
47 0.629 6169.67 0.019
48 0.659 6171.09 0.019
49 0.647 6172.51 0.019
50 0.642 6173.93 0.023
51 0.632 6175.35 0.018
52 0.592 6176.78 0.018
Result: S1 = 0.659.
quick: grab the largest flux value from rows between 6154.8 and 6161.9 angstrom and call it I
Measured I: 0.615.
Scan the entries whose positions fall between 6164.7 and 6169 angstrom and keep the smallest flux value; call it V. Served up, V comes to 0.587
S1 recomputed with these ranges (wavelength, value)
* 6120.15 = 0.624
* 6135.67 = 0.619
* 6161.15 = 0.587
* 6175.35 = 0.632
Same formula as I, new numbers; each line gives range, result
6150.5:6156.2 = 0.62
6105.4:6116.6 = 0.624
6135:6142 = 0.619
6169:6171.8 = 0.659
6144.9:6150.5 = 0.638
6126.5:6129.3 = 0.643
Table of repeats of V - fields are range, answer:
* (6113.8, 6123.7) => 0.578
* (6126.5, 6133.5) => 0.595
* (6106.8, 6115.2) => 0.563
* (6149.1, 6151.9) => 0.592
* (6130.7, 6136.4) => 0.607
